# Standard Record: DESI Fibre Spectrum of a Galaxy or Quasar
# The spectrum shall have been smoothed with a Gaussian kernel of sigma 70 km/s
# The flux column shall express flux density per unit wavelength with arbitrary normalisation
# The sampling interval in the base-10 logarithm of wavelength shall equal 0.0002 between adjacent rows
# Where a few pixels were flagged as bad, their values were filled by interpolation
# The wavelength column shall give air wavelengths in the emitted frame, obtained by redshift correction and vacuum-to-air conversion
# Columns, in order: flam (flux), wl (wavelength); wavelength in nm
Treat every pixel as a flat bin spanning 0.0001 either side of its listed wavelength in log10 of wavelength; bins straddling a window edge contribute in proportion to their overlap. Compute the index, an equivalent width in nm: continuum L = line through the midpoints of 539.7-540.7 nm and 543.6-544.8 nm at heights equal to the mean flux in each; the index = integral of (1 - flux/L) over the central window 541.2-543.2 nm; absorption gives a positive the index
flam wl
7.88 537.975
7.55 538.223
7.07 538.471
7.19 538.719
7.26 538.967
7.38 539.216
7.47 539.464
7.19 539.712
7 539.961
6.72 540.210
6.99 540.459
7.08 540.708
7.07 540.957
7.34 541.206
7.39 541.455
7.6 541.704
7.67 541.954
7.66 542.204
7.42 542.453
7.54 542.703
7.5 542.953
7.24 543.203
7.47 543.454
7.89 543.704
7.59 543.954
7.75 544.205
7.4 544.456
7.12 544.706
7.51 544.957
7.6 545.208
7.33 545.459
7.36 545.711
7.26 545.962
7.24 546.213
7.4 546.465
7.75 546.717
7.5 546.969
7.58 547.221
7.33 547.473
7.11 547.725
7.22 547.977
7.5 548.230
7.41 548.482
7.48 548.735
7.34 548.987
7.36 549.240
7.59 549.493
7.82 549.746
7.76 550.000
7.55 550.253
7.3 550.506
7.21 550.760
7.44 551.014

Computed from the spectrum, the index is -0.07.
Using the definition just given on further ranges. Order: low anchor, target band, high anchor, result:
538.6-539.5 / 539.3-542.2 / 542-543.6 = 0.06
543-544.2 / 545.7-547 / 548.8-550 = 0.02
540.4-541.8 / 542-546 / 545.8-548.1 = -0.09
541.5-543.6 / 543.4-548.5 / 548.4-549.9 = 0.04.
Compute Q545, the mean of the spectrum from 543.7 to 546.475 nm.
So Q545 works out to 7.44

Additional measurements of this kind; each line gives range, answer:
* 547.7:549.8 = 7.43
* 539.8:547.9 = 7.39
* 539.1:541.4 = 7.15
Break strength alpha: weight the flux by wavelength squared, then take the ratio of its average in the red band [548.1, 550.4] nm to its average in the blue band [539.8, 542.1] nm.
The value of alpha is 1.08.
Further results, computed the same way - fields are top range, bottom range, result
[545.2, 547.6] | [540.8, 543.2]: 1.01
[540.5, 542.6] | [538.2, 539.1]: 1.03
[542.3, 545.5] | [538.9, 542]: 1.05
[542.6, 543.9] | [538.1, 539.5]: 1.05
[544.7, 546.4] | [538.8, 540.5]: 1.05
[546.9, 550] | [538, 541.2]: 1.07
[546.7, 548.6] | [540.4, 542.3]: 1.03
